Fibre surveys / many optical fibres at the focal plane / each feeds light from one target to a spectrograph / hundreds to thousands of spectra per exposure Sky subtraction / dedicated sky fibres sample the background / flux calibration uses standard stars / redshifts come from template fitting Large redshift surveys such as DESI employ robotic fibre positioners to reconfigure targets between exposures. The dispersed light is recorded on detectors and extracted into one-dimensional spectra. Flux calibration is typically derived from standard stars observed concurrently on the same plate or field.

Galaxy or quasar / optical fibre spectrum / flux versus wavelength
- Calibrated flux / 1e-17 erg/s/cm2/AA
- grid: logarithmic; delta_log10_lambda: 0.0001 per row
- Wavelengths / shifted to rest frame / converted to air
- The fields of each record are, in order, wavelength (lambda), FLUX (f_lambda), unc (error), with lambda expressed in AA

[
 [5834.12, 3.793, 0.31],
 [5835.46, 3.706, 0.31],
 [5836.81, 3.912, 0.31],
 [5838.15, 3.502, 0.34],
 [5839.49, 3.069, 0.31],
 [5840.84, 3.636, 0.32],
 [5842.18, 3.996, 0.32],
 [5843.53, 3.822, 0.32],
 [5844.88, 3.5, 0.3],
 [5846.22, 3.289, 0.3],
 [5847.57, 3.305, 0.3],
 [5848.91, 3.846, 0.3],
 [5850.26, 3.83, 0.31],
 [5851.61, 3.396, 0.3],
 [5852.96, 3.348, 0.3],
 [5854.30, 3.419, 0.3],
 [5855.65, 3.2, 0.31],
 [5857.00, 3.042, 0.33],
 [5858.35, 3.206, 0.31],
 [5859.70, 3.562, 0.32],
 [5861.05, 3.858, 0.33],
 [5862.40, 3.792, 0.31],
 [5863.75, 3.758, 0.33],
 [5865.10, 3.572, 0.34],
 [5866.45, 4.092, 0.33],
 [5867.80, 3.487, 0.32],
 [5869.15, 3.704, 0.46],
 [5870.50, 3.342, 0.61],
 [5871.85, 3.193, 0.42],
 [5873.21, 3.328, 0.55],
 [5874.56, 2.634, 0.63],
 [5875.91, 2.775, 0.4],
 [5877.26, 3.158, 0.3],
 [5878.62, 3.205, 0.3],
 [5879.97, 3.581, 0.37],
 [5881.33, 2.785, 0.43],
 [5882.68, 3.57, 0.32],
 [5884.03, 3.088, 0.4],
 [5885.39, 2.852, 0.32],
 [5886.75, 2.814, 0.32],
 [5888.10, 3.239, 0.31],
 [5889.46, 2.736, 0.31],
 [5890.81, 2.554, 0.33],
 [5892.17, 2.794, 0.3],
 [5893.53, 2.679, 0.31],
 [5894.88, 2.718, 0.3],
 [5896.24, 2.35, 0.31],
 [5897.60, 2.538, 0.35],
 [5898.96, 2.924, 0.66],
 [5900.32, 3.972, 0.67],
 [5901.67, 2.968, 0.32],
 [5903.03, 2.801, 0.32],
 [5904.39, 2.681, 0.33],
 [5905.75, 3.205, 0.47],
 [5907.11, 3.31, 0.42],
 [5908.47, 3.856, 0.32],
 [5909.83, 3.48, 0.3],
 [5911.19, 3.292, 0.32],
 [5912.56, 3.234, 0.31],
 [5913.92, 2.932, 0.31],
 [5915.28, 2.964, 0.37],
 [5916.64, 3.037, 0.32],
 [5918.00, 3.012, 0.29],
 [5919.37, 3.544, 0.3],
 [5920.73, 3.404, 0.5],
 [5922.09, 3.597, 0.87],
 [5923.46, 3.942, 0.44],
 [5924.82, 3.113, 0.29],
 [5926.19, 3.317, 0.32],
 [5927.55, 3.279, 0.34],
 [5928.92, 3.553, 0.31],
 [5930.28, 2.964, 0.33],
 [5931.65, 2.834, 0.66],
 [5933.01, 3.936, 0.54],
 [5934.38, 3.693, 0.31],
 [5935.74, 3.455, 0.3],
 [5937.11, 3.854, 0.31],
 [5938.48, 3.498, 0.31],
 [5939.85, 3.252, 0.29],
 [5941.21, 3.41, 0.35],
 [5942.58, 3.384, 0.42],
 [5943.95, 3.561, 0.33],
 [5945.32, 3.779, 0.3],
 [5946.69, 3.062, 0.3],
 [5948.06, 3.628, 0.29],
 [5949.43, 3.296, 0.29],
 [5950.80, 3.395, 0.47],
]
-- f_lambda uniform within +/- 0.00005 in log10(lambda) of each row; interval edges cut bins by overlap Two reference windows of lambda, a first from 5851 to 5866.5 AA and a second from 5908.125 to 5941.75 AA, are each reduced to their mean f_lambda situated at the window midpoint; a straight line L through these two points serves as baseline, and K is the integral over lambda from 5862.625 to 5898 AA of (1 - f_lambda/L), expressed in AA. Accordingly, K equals 3.6 AA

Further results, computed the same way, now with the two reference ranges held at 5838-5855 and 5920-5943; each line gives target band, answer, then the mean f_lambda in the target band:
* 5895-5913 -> 1.9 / 3.11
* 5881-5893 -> 1.9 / 2.94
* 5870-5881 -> 1.2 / 3.14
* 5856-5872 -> -0.2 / 3.56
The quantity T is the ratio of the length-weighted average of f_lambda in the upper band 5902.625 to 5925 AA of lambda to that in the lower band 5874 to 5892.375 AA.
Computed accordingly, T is 1.09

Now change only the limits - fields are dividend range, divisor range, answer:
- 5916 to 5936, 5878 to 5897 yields 1.16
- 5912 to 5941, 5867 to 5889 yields 1.06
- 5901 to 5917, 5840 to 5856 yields 0.89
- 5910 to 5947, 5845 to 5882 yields 0.99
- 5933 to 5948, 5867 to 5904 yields 1.16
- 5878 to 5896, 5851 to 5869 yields 0.84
